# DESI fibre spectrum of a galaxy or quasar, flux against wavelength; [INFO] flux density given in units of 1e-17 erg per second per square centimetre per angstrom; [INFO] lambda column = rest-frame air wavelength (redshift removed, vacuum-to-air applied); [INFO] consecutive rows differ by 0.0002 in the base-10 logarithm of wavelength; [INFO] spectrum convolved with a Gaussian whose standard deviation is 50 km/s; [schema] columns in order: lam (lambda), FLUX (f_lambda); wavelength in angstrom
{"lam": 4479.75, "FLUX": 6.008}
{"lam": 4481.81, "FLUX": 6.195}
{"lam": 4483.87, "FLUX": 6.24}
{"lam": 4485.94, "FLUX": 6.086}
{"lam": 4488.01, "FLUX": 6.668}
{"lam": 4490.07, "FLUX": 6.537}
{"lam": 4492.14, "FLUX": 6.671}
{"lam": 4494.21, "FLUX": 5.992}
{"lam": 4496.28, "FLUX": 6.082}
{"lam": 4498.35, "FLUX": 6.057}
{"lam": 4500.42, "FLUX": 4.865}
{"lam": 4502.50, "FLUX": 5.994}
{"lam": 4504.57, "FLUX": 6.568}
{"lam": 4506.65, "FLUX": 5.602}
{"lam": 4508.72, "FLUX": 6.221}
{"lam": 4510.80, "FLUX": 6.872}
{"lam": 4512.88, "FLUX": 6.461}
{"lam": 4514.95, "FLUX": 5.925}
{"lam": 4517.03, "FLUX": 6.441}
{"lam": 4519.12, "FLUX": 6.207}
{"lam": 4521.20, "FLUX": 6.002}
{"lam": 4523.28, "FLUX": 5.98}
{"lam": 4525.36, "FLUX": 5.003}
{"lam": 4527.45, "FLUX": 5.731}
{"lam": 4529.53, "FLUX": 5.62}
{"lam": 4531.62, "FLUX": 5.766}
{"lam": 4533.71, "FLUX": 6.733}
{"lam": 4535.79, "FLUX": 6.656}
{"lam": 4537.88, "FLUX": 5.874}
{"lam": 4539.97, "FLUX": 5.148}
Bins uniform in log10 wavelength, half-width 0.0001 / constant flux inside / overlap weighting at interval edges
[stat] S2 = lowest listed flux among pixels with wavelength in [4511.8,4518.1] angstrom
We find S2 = 5.925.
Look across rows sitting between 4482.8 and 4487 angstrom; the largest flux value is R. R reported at 6.24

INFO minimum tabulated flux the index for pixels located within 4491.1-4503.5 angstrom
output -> 4.865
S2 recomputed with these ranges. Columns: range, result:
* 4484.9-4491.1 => 6.086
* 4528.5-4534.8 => 5.62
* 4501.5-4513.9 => 5.602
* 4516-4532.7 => 5.003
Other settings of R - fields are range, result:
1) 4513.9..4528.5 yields 6.441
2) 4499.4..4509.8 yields 6.568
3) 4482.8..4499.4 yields 6.671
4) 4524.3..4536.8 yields 6.733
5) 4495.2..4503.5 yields 6.082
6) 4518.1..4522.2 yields 6.207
